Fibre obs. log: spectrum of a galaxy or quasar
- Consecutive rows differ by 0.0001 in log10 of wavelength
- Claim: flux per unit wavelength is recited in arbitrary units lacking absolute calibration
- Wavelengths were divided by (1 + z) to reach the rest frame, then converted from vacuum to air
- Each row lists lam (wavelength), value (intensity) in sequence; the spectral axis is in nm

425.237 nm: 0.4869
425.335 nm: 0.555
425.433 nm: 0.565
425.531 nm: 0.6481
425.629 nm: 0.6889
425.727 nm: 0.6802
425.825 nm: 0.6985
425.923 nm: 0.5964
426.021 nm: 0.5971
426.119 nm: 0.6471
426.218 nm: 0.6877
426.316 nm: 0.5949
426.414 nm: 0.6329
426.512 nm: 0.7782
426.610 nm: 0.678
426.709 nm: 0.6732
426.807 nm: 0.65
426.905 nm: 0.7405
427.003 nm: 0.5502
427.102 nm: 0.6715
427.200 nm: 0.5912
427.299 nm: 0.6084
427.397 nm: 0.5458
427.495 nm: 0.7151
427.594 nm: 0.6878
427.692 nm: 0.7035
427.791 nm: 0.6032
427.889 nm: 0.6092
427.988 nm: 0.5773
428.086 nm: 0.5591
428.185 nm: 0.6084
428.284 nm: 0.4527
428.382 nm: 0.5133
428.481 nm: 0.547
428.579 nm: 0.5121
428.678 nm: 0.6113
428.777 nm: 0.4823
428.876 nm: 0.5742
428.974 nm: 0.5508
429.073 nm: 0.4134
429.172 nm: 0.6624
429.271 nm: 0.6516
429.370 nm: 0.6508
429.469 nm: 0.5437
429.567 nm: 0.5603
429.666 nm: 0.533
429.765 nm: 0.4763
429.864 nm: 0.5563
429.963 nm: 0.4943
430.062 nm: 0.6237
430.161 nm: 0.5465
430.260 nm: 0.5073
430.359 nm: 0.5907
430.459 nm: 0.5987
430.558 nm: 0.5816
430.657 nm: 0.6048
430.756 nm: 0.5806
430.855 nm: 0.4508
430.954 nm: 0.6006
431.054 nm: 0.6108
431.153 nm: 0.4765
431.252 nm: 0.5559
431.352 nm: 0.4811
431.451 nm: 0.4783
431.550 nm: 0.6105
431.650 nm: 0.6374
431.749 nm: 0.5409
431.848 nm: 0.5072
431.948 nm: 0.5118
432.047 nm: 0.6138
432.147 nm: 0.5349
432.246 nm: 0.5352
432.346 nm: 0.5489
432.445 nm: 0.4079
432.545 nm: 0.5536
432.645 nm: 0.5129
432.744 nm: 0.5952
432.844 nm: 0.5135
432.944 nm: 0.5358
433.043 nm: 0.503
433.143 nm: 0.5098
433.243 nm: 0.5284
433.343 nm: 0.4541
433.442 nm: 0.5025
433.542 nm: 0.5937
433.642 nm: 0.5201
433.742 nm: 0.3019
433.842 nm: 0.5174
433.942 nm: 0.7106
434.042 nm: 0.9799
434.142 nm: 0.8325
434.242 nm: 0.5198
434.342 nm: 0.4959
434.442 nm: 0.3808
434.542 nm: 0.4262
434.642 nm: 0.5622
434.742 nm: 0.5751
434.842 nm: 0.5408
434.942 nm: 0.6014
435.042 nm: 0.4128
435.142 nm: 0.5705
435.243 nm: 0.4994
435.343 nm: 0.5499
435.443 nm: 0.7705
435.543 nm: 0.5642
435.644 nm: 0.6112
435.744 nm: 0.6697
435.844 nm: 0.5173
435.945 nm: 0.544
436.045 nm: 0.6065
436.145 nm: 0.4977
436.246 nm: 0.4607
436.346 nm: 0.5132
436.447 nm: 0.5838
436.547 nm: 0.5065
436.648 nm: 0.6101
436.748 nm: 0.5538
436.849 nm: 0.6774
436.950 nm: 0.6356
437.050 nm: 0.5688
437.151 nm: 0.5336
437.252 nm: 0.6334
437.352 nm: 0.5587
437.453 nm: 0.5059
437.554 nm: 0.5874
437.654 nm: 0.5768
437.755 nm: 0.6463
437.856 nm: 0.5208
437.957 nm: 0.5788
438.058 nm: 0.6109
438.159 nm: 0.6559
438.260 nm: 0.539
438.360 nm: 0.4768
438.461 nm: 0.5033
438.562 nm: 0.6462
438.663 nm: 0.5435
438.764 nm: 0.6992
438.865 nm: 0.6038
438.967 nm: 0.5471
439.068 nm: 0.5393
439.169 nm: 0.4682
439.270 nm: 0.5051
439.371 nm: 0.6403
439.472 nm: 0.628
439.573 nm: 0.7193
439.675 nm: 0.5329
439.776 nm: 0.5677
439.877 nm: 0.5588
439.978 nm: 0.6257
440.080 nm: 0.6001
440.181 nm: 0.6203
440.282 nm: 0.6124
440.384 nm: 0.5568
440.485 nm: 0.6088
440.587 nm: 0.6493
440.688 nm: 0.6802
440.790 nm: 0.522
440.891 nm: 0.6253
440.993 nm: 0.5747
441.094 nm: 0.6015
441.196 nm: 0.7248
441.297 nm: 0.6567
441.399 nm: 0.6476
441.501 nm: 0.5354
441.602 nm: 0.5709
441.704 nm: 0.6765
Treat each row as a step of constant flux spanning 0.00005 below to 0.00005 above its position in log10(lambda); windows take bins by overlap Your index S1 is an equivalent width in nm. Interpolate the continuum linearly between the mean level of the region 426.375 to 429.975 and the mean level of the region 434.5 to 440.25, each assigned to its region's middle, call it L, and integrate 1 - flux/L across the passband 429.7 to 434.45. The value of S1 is 0.29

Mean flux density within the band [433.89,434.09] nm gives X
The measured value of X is 0.84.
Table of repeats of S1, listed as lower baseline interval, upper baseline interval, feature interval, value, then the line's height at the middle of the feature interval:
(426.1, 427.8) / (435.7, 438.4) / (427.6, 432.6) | 0.57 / 0.628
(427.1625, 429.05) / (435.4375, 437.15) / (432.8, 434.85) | 0.10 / 0.577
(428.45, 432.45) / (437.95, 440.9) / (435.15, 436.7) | 0.02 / 0.574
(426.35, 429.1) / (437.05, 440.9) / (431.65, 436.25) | 0.33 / 0.593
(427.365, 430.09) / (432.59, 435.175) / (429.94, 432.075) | 0.02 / 0.56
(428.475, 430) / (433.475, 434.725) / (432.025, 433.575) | 0.11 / 0.564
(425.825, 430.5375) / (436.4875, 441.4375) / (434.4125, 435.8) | 0.09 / 0.593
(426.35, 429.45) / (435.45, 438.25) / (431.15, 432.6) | 0.14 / 0.593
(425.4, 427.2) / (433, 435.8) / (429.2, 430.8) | 0.11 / 0.611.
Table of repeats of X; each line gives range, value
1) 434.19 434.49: 0.468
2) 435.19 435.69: 0.598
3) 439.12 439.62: 0.592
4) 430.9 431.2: 0.561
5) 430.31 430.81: 0.59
